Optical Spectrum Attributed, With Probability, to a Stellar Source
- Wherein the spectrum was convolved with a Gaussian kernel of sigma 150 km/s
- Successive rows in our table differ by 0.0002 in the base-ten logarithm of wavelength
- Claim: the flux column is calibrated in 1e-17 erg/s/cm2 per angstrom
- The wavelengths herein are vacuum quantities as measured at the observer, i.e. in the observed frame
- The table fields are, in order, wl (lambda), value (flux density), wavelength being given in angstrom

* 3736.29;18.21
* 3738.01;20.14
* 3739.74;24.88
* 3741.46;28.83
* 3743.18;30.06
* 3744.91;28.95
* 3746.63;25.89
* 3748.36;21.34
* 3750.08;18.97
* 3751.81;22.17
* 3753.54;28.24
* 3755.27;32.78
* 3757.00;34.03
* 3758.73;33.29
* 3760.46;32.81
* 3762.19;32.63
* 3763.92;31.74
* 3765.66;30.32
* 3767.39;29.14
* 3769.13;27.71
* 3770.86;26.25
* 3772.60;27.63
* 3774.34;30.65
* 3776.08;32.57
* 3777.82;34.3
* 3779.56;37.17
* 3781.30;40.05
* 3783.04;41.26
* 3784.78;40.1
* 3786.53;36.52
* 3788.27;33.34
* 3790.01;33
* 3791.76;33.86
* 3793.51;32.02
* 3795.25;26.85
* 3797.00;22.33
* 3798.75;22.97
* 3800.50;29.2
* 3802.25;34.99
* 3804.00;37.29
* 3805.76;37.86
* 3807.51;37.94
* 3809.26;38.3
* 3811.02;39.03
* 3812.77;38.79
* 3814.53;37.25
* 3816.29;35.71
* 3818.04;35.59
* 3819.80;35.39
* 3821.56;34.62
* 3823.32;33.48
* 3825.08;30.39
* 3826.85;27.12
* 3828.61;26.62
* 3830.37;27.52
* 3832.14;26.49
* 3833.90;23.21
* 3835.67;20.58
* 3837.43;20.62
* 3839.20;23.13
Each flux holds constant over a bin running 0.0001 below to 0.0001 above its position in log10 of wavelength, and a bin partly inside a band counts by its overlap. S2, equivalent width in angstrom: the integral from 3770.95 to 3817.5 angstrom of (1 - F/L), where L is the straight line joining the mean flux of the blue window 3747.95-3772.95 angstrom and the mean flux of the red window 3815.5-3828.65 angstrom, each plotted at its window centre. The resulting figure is -4.8 angstrom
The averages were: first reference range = 28.8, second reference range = 32.7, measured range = 34.1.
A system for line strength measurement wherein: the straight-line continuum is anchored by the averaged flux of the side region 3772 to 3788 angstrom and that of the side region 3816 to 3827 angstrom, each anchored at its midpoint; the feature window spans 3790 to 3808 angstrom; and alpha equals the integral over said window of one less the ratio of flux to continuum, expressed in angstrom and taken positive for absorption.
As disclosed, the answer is 1.63 angstrom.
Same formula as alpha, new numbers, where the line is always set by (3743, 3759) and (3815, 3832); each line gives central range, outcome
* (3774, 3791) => -4.0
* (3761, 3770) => -0.7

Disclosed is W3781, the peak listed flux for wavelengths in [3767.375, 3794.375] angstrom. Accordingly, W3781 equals 41.26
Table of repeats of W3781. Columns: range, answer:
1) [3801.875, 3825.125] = 39.03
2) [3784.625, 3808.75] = 40.1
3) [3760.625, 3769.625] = 32.63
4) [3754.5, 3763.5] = 34.03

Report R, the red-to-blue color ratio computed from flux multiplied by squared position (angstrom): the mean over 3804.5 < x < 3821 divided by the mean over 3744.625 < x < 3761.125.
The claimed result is 1.4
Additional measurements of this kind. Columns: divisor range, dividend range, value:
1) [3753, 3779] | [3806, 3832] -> 1.13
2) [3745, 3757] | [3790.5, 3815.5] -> 1.33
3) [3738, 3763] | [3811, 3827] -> 1.29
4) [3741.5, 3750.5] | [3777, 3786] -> 1.53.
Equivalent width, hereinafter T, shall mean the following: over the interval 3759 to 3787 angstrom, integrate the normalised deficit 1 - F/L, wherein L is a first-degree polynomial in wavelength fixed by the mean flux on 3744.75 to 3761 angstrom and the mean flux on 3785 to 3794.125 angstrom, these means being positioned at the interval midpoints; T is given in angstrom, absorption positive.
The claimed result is -1.6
